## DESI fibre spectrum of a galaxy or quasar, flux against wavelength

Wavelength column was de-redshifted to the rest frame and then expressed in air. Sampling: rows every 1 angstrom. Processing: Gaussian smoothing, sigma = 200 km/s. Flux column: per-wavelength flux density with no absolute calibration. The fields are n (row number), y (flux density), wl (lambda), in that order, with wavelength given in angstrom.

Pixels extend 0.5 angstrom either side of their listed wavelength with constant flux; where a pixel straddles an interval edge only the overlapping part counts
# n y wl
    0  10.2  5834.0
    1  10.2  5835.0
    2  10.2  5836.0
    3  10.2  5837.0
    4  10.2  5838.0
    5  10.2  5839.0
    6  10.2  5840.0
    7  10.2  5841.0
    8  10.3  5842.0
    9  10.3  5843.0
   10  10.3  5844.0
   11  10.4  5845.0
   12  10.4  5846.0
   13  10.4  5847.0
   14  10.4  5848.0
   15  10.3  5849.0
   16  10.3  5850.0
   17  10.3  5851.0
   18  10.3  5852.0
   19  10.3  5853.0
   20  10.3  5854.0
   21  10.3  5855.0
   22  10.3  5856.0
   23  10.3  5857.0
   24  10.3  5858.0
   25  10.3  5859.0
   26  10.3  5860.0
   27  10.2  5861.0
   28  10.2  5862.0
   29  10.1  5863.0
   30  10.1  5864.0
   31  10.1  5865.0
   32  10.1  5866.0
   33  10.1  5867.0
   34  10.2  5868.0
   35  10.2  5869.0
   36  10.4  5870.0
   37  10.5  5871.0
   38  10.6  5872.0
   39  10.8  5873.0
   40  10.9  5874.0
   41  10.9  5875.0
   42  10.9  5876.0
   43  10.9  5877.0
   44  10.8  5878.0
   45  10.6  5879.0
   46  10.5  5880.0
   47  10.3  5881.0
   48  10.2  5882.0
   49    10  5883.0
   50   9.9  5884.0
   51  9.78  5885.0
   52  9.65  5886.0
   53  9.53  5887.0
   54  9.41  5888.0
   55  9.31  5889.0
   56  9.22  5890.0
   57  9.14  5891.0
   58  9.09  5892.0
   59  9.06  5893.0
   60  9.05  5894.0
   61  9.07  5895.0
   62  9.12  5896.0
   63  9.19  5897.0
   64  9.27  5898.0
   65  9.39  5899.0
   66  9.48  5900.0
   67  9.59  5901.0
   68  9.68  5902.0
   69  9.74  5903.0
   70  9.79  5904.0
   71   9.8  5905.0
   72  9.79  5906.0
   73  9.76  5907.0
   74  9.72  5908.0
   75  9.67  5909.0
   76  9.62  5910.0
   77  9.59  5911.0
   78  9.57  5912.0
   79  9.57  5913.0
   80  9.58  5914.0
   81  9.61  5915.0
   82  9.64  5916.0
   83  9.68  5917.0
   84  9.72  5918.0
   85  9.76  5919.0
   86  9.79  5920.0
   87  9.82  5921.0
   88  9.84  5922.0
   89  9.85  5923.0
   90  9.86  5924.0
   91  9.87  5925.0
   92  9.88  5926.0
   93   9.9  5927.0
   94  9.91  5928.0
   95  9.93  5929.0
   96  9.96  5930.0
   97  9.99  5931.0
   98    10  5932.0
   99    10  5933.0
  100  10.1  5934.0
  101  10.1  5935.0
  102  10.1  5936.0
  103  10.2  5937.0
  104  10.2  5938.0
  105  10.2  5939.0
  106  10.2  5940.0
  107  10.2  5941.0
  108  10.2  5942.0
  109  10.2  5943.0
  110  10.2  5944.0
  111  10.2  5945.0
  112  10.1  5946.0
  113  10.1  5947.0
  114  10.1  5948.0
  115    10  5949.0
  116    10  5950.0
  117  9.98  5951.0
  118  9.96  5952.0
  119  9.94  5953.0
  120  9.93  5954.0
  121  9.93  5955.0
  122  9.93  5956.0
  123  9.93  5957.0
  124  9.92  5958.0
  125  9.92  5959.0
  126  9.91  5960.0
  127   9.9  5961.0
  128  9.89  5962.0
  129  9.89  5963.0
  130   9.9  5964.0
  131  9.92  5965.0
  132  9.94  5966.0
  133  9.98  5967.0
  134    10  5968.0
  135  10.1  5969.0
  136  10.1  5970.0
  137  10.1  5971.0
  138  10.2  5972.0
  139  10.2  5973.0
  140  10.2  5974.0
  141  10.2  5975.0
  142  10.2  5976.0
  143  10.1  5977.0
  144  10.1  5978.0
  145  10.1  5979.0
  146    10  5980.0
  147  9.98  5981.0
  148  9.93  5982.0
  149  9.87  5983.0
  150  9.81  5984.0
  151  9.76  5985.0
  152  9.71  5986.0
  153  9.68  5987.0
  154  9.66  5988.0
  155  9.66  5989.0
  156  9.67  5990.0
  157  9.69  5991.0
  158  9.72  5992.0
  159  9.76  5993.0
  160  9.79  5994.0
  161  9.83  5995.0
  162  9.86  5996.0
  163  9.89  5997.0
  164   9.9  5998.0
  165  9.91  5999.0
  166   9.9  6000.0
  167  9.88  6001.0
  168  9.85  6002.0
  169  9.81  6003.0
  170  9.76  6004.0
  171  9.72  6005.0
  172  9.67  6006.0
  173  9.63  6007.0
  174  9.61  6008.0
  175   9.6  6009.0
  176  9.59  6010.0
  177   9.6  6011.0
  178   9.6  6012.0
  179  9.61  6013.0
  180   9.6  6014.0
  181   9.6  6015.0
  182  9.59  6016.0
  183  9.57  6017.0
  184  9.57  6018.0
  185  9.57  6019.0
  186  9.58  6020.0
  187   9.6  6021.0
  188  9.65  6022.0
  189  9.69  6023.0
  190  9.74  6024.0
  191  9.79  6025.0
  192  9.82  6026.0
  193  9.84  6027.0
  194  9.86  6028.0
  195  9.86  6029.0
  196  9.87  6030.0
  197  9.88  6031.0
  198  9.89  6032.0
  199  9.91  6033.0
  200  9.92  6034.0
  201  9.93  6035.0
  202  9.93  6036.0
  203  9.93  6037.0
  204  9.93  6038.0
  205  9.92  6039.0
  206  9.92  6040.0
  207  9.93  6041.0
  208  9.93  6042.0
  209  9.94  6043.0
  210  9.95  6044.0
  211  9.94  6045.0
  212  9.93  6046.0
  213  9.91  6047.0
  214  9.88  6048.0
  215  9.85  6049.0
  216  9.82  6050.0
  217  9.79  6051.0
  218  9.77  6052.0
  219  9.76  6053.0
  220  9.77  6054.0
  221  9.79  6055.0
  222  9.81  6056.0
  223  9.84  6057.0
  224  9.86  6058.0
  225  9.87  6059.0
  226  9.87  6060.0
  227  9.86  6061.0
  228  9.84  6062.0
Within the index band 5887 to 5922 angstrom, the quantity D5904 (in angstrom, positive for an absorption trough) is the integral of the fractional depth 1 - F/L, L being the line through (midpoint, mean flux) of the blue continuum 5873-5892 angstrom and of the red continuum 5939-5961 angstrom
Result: 2.0 angstrom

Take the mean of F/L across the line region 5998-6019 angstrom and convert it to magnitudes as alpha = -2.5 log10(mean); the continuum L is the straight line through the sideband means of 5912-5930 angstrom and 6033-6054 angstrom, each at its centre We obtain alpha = 0.019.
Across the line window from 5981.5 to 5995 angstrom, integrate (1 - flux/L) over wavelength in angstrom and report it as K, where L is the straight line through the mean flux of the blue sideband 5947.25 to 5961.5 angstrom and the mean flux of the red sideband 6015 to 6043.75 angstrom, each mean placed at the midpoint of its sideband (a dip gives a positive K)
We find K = 0.2 angstrom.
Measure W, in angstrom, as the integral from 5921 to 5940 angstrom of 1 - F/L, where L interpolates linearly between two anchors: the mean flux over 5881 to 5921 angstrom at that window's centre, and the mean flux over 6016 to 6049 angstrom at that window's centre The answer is -0.7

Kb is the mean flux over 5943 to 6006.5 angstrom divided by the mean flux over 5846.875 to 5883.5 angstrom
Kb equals 0.96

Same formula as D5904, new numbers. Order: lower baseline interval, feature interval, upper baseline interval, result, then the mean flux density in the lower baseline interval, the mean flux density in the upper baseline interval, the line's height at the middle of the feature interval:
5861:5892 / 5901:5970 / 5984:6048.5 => 0.6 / 10.2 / 9.78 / 10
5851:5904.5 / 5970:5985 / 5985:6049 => -0.3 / 10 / 9.78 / 9.84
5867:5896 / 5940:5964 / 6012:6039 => -0.3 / 10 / 9.76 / 9.89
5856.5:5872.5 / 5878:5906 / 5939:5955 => 1.6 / 10.2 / 10.1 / 10.2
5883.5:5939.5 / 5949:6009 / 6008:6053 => -1.0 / 9.68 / 9.78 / 9.74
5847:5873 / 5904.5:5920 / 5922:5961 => 0.7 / 10.3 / 10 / 10.1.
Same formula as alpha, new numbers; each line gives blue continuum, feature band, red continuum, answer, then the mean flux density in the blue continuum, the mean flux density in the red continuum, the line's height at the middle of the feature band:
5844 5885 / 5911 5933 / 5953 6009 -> 0.04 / 10.4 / 9.9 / 10.1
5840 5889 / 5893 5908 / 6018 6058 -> 0.08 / 10.3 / 9.83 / 10.2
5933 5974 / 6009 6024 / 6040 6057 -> 0.04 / 10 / 9.86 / 9.92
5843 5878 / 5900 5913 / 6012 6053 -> 0.06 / 10.4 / 9.8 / 10.2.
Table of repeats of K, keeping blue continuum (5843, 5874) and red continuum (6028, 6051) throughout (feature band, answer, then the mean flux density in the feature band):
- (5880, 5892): 0.7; 9.69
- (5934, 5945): -0.1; 10.2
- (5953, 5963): 0.2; 9.92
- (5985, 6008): 0.5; 9.77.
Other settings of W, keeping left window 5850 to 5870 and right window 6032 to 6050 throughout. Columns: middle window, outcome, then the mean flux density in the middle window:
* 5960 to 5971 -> 0.1 angstrom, 9.97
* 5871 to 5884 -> -0.5 angstrom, 10.6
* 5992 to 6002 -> 0.1 angstrom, 9.85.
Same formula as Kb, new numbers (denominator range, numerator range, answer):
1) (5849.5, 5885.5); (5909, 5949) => 0.96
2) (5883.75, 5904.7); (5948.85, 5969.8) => 1.06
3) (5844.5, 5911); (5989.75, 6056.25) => 0.98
